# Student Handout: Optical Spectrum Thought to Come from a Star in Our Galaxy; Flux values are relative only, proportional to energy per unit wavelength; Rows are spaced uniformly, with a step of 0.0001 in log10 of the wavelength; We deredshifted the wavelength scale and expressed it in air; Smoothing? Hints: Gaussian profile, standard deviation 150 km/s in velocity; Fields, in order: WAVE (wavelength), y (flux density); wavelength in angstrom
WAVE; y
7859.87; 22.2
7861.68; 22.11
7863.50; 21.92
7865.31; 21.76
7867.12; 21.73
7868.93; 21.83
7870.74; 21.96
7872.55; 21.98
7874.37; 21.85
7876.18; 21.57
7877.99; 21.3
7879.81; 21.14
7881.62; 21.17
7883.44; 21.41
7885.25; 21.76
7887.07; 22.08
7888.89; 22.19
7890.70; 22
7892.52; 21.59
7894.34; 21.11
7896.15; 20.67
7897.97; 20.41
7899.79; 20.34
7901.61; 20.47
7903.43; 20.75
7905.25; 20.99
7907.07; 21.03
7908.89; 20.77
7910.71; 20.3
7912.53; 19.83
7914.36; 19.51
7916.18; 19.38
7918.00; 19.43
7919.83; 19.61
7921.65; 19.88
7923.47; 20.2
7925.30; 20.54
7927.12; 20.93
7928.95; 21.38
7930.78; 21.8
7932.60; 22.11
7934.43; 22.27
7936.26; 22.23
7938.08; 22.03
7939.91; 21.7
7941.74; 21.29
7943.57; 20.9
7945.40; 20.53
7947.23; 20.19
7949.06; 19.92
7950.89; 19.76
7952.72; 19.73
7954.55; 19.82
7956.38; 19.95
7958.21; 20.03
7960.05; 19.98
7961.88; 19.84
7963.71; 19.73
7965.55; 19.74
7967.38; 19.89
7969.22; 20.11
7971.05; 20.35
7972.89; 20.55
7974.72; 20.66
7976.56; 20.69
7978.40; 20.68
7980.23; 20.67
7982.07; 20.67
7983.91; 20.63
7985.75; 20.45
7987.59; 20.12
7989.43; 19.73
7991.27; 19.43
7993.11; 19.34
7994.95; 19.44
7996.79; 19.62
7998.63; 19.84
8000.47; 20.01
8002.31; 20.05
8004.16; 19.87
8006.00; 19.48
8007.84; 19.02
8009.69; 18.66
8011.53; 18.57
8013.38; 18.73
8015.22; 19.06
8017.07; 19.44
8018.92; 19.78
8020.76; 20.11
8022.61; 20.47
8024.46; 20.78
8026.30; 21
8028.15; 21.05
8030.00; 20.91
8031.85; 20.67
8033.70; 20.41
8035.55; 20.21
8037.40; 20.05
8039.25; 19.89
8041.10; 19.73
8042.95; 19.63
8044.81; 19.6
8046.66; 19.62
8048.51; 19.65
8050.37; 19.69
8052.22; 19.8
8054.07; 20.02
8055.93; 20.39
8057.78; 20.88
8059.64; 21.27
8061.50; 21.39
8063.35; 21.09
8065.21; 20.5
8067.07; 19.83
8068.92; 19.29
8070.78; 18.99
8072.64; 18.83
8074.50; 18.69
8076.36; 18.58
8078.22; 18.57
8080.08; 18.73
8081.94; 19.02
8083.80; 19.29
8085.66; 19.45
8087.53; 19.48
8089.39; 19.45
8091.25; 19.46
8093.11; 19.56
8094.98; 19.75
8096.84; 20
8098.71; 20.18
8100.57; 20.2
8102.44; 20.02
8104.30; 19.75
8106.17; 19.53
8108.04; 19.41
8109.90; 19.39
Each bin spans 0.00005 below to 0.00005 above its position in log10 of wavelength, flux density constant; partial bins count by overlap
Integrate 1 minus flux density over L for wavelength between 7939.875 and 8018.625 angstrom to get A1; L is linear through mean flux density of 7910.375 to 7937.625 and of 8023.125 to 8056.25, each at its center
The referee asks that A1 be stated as 1.8 angstrom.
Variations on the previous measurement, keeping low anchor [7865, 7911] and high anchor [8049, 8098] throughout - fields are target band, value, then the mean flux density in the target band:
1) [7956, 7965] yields 0.34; 19.9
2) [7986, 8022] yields 1.40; 19.5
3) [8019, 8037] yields -0.43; 20.6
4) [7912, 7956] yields 0.62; 20.6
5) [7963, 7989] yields 0.26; 20.3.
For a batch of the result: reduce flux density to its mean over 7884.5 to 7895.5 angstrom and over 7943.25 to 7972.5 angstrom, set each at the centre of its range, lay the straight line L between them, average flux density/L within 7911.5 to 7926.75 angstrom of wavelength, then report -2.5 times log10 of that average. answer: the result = 0.06 mag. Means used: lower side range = 21.8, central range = 19.8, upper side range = 20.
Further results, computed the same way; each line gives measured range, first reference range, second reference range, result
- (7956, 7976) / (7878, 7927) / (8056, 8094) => 0.01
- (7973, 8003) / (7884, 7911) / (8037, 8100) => 0.01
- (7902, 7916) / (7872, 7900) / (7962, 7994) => 0.04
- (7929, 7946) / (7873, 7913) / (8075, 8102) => -0.05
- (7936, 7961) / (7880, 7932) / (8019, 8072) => 0.00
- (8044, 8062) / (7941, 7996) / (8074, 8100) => -0.04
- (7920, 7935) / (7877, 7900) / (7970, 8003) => -0.01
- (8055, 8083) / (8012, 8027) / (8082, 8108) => 0.00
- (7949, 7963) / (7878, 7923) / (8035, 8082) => 0.03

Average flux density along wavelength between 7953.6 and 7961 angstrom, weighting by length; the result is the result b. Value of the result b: 19.9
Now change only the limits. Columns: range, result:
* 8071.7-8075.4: 18.7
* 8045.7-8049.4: 19.7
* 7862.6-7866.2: 21.8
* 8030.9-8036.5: 20.4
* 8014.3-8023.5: 19.8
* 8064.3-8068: 20.2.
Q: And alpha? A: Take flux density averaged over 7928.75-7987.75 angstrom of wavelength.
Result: 20.6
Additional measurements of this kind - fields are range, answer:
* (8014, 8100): 19.9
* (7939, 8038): 20.1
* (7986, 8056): 19.8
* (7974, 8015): 19.8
